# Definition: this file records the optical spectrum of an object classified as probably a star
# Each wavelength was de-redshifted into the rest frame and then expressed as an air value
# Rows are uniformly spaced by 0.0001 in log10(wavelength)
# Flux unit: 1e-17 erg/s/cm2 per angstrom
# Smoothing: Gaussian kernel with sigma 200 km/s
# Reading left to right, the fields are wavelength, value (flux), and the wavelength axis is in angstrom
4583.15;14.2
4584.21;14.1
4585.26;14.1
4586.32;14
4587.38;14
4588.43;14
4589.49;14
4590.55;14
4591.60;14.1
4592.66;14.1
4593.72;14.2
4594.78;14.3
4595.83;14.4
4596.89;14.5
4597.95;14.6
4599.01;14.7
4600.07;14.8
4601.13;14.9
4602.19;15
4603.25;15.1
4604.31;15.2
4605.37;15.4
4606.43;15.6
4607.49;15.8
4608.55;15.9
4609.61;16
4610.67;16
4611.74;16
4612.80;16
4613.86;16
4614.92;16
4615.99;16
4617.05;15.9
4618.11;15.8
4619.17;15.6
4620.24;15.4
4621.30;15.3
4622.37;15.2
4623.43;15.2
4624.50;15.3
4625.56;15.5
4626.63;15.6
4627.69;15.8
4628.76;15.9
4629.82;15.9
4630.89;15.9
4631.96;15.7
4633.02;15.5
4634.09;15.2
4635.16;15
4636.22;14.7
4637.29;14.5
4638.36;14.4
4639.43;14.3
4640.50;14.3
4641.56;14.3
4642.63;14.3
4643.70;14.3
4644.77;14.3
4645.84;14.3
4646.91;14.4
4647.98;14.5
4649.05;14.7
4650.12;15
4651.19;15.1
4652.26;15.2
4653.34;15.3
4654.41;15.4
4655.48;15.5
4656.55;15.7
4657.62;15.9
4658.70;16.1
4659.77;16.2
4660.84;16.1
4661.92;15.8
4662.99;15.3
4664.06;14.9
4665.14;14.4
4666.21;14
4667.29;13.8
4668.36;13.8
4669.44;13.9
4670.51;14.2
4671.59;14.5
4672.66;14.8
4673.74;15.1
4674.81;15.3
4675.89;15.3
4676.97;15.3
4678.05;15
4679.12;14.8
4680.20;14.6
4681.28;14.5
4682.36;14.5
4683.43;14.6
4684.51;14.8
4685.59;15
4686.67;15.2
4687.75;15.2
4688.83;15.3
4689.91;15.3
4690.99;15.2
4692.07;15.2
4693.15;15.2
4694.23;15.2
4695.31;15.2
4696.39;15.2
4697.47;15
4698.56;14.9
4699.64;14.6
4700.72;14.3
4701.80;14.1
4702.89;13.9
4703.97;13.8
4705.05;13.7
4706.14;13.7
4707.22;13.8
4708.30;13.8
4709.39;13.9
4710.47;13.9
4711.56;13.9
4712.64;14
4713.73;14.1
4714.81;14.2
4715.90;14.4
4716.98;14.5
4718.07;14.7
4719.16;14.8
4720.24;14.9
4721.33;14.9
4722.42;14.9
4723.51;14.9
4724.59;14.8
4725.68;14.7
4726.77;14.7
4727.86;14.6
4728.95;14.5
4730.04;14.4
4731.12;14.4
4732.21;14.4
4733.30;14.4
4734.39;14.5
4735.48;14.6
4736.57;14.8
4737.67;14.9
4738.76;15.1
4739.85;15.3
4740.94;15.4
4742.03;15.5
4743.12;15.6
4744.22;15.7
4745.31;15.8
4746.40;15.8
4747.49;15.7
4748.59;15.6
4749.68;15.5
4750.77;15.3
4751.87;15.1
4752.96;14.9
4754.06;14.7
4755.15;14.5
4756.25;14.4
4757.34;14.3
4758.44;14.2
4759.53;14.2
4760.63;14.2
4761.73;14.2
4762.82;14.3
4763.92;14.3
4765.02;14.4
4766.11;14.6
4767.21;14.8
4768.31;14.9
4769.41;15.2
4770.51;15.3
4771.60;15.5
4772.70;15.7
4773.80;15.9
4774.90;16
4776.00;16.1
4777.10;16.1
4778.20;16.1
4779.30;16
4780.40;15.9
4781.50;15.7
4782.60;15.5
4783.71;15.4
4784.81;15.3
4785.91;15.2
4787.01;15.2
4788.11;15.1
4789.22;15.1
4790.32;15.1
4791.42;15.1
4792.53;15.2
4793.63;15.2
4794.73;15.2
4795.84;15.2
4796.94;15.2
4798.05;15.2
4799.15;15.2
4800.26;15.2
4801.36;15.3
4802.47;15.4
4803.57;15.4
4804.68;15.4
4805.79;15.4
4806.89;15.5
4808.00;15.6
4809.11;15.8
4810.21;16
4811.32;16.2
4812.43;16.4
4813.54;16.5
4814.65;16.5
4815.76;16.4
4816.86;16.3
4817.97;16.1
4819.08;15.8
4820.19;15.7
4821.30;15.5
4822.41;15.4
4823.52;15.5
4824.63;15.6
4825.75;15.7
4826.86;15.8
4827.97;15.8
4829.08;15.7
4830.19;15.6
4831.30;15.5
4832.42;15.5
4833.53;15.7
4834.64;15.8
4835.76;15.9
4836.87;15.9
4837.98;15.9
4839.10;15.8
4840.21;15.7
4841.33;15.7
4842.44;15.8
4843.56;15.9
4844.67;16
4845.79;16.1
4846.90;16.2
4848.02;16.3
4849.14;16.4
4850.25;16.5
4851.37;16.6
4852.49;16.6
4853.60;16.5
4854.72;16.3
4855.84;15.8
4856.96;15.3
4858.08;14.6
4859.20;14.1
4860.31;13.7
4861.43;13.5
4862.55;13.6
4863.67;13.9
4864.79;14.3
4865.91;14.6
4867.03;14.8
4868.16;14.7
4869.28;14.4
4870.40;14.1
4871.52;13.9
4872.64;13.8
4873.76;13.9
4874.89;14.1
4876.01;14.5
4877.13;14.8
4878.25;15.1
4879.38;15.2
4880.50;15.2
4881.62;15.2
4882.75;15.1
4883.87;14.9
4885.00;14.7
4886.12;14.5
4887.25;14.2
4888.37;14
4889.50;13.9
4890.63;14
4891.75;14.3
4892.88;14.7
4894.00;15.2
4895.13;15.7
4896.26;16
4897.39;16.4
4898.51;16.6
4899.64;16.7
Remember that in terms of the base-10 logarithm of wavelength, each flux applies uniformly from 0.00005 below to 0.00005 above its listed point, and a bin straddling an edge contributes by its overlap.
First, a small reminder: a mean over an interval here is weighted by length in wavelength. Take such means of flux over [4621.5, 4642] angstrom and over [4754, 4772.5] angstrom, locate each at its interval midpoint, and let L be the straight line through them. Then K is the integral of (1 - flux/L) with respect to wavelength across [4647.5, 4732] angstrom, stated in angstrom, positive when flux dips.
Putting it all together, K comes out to 1.00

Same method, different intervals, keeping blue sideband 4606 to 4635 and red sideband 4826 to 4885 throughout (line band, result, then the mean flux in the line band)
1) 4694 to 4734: 2.79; 14.4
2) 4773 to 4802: -0.15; 15.4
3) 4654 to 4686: 1.29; 15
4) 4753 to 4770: 1.02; 14.5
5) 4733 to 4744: 0.30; 15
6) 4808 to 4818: -0.58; 16.2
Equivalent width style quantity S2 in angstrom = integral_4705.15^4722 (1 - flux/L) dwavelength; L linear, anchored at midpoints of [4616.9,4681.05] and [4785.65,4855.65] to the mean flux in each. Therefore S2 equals 1.2 angstrom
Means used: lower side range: 15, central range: 14.2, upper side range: 15.7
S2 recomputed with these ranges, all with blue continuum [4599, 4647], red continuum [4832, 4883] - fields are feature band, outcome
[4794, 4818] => -0.7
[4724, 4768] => 1.2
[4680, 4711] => 1.3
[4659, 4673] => 0.5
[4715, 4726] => 0.4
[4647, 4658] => 0.1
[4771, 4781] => -0.5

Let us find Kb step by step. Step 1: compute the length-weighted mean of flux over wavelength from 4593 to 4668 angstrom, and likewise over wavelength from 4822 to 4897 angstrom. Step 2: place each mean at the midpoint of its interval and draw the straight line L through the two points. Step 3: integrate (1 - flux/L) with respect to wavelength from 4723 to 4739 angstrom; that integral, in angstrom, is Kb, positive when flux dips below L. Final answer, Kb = 0.56 angstrom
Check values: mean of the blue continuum 15.2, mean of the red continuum 15.2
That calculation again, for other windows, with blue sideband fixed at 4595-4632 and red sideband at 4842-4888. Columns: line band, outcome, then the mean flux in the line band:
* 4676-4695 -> 0.4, 15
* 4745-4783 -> 0.1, 15.2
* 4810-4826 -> -0.9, 16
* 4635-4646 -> 0.7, 14.4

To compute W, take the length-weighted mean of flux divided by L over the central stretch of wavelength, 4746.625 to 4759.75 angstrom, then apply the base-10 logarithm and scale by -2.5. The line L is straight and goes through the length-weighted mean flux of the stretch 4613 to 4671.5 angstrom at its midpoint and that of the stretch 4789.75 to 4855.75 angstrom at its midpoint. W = 0.044 mag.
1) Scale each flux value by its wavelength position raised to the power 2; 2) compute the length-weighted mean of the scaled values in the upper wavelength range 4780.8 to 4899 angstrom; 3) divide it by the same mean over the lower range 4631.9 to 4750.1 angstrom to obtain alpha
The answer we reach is 1.10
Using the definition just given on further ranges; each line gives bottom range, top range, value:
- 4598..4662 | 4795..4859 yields 1.12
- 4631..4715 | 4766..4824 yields 1.11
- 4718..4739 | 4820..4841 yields 1.11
